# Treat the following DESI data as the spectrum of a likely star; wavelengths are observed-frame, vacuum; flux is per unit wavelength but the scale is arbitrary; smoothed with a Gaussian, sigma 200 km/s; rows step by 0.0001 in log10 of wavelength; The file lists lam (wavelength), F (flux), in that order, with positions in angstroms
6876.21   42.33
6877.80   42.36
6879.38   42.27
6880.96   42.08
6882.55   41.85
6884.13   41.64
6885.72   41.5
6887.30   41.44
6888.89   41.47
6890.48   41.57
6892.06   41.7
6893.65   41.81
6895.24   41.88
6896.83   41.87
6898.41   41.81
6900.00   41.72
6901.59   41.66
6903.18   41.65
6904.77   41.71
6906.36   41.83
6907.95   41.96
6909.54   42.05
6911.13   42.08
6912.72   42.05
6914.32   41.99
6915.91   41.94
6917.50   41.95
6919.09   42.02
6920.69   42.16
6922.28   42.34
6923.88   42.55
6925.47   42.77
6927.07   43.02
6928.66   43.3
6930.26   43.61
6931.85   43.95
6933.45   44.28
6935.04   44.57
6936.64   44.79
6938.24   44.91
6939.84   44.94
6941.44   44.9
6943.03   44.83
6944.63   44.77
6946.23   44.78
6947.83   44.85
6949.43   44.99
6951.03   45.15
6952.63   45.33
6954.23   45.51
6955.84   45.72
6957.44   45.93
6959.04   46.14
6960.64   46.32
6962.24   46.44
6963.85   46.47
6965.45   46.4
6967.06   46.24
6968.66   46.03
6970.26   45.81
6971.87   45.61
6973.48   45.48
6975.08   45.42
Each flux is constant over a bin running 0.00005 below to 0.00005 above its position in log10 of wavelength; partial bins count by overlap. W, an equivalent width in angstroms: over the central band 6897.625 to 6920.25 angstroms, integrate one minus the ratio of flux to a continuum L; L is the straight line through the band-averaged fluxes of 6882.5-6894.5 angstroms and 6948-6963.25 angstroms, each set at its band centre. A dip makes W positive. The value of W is 0.51 angstroms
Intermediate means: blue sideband 41.6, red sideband 45.7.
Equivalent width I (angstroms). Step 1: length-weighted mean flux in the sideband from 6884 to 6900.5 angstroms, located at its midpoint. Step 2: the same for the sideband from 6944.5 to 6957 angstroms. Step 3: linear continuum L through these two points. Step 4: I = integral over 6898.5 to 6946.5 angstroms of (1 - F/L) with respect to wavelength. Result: 0.53 angstroms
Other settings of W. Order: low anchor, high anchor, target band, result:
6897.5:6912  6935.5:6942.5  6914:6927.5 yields 0.3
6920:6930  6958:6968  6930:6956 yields -0.2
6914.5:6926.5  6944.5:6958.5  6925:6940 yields -0.2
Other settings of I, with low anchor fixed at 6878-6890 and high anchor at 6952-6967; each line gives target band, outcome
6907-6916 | 0.3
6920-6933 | 0.3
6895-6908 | 0.3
